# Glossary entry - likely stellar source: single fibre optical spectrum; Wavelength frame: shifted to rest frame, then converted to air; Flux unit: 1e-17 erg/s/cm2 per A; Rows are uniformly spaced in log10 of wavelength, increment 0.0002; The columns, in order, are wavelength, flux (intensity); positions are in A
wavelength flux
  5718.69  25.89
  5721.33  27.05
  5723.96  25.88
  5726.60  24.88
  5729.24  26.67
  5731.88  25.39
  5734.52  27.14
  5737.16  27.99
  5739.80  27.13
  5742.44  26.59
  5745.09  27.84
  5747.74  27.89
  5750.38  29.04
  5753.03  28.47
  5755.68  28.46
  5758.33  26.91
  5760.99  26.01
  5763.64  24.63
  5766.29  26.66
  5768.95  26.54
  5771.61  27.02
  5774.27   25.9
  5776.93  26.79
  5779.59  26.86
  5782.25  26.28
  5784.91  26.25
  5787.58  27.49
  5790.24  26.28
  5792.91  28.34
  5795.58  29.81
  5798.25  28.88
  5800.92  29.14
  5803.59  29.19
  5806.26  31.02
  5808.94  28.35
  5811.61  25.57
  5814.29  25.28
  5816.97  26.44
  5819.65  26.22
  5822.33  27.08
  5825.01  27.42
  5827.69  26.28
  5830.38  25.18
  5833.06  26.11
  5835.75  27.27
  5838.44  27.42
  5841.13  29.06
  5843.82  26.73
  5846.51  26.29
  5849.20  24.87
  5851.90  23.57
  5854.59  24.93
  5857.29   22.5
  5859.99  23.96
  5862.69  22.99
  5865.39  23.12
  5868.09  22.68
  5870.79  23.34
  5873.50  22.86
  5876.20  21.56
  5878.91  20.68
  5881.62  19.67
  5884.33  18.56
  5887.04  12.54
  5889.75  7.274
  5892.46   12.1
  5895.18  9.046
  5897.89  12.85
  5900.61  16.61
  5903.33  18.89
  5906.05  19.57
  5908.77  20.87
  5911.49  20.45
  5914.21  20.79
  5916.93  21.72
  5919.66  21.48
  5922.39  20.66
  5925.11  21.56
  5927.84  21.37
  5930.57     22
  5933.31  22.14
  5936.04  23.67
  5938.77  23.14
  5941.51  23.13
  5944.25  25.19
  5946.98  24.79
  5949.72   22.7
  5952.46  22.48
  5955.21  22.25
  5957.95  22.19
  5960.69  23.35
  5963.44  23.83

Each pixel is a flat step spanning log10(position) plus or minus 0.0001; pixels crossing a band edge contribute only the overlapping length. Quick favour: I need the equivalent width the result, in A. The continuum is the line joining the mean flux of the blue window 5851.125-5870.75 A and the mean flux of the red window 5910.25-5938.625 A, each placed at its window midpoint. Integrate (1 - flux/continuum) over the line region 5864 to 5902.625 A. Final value 9.3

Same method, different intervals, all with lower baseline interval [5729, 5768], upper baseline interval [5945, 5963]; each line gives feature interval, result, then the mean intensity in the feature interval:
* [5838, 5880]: 1.5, 24.1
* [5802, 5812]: -1.1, 28.8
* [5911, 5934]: 2.3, 21.4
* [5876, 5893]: 6.0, 15.9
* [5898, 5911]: 3.0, 18.5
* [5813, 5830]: -0.5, 26.4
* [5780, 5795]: -0.4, 27.1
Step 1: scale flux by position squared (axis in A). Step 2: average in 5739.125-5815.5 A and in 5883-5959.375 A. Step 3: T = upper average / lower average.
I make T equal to 0.75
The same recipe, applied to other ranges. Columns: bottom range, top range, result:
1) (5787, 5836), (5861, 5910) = 0.68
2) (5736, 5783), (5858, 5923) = 0.73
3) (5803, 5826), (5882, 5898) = 0.47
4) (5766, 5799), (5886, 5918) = 0.62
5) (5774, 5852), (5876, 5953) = 0.75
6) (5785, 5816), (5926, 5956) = 0.86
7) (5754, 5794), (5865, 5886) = 0.83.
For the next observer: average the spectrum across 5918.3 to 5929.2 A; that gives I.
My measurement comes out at 21.3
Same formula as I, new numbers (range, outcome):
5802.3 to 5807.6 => 30.1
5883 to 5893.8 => 12.6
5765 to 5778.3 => 26.6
